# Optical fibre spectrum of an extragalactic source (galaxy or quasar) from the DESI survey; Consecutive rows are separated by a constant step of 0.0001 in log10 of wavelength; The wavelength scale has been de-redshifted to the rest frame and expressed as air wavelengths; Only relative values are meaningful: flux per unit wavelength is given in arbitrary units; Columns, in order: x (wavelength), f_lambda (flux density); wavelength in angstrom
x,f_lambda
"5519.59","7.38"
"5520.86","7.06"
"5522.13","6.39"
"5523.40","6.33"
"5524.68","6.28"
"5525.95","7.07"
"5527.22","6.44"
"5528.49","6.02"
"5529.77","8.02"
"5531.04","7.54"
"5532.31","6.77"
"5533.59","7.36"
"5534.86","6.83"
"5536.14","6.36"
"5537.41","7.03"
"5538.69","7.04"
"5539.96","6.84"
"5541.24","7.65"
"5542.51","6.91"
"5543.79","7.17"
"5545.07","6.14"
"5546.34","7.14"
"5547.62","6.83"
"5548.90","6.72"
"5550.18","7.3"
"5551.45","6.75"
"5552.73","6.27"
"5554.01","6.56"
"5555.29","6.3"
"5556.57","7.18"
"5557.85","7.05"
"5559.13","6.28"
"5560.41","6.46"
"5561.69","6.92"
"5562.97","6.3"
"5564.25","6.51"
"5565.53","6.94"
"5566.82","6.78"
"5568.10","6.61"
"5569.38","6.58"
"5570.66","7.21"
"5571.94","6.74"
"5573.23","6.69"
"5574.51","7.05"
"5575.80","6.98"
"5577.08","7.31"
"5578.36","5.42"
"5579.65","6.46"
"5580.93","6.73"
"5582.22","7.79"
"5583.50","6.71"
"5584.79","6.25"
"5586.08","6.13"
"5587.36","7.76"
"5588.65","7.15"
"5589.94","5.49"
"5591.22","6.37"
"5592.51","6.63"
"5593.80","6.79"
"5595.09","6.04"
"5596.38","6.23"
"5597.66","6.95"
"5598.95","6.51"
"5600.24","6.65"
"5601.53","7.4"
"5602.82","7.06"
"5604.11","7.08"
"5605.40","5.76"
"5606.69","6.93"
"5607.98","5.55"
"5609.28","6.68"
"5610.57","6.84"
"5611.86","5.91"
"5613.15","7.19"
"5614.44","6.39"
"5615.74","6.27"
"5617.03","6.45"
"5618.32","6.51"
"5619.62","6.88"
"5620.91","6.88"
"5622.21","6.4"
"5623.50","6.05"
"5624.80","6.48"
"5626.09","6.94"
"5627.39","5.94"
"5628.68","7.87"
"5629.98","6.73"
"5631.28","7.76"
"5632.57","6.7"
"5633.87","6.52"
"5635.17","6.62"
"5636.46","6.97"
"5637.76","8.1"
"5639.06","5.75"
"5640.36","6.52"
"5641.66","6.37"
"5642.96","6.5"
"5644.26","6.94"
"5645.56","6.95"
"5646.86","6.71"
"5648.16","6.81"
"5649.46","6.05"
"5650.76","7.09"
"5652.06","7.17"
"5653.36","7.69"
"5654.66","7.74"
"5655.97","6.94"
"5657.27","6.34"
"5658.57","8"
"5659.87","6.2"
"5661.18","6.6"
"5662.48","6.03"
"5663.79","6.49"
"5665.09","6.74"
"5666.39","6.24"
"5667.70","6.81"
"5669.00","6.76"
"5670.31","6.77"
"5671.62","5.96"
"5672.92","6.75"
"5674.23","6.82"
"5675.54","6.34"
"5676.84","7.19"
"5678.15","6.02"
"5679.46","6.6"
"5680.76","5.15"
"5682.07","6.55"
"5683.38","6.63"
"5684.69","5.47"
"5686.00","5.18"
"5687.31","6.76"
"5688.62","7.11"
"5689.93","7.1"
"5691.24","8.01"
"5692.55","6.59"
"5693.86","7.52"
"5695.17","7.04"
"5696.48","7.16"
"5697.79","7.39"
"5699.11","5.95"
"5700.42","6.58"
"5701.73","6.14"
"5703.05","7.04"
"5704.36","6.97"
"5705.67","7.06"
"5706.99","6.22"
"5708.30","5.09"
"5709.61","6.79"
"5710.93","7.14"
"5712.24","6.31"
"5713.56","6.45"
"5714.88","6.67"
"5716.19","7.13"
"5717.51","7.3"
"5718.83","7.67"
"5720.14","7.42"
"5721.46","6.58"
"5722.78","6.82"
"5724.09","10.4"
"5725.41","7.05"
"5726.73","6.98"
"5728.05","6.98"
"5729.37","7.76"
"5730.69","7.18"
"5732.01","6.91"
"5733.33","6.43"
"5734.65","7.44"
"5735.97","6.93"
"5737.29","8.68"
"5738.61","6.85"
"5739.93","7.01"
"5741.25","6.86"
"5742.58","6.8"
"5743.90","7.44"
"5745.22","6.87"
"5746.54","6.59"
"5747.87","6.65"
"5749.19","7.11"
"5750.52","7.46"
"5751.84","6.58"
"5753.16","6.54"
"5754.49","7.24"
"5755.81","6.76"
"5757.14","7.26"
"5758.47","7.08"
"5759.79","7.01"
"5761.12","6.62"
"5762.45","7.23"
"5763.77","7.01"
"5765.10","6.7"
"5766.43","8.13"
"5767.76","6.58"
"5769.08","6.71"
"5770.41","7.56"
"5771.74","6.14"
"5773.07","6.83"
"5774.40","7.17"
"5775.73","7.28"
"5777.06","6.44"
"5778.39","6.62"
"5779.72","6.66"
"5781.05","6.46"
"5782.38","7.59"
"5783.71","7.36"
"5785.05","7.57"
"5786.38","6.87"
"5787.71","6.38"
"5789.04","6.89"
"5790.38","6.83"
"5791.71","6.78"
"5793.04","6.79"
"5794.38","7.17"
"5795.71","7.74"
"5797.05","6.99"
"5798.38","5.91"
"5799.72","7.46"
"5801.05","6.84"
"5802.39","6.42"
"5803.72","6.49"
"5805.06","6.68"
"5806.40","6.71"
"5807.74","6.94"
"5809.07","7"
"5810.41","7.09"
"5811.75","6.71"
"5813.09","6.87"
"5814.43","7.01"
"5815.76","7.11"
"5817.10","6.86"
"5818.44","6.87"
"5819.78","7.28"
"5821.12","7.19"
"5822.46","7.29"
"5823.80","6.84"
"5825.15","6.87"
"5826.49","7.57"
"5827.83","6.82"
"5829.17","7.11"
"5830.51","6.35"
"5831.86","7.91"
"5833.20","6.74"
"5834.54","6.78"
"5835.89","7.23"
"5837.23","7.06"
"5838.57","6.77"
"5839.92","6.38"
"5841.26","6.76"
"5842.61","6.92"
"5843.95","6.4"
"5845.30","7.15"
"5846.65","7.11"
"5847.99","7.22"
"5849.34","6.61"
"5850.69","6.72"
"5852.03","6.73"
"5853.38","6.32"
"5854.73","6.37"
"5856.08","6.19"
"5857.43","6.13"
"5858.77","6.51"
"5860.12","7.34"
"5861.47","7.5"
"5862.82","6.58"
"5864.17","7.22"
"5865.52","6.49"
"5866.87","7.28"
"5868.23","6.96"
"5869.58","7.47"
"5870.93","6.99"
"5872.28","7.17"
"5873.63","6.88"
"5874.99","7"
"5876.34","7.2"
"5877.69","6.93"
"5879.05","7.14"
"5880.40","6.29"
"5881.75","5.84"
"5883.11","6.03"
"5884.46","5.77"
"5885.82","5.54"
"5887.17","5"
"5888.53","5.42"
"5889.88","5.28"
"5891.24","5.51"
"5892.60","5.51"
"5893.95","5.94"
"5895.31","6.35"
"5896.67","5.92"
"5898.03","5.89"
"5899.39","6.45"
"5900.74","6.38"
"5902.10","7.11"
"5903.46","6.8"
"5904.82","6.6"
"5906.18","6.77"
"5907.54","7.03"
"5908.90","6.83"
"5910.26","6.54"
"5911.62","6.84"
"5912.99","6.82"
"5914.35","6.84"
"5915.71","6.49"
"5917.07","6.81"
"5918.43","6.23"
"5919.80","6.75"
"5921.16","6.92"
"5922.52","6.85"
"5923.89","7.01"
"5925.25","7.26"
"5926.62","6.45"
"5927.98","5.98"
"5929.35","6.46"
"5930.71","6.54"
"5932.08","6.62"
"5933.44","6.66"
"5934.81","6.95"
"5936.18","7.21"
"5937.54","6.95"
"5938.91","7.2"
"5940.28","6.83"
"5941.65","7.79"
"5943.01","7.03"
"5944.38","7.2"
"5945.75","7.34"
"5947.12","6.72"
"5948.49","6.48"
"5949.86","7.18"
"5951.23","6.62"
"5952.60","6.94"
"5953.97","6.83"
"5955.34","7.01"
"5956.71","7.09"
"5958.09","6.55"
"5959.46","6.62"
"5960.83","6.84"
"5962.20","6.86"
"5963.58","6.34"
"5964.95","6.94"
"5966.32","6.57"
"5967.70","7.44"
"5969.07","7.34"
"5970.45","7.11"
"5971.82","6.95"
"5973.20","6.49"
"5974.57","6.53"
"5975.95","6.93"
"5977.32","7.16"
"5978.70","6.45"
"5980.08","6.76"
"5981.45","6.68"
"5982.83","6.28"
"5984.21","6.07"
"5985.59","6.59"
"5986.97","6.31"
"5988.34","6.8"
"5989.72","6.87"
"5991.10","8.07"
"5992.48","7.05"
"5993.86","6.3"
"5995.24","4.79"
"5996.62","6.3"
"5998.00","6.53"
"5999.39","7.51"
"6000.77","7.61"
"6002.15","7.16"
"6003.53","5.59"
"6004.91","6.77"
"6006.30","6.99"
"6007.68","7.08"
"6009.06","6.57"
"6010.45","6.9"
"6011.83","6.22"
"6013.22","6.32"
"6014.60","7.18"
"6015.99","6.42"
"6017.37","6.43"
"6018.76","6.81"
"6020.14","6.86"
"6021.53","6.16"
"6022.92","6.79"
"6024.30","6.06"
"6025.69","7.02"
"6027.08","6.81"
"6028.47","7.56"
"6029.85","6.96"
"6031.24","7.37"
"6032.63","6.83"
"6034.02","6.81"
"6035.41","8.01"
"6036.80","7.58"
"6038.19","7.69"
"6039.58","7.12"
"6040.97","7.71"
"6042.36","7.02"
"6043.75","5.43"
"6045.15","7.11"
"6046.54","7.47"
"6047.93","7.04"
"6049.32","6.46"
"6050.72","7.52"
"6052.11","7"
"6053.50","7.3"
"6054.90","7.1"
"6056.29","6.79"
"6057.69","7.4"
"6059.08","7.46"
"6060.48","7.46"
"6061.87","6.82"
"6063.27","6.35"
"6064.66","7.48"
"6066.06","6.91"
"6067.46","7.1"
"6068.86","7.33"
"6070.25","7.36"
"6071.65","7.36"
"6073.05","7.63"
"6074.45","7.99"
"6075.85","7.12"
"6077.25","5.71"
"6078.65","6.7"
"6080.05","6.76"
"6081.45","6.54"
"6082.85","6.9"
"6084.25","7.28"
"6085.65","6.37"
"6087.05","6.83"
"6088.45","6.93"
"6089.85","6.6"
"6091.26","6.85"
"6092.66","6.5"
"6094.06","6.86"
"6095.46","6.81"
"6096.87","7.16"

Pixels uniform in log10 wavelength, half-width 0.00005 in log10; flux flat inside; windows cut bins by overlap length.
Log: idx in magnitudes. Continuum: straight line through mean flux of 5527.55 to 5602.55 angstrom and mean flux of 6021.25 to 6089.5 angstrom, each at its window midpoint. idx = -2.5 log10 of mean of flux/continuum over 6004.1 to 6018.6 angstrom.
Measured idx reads 0.05 mag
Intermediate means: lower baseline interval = 6.77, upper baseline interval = 7.03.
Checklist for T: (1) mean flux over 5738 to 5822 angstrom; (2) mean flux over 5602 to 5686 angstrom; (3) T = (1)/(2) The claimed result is 1.05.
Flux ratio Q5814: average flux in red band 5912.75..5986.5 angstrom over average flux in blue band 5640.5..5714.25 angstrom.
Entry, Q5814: 1.0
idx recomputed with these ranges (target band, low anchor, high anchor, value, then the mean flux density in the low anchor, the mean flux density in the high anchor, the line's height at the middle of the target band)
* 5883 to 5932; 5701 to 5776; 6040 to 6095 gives 0.10 mag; 7.01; 6.99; 7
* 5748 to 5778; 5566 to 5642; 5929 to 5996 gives -0.04 mag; 6.67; 6.8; 6.73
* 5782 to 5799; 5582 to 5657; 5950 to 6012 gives -0.04 mag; 6.71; 6.75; 6.73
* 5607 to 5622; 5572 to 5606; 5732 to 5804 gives 0.03 mag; 6.67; 6.96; 6.71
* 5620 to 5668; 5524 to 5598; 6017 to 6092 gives 0.00 mag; 6.75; 7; 6.8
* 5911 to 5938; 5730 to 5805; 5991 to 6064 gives 0.03 mag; 6.96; 6.89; 6.92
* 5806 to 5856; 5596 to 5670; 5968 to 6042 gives -0.02 mag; 6.72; 6.82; 6.77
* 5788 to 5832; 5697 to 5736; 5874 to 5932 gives -0.04 mag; 6.96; 6.42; 6.69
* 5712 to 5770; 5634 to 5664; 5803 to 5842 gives -0.03 mag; 6.81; 6.94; 6.88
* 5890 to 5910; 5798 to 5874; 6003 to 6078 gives 0.09 mag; 6.88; 6.97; 6.91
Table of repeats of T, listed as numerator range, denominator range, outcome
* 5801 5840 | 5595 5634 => 1.04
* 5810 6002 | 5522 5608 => 1.00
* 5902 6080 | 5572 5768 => 1.01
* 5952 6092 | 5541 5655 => 1.02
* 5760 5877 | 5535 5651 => 1.03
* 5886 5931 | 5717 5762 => 0.89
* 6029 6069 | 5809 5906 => 1.07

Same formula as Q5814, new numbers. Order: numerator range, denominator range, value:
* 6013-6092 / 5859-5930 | 1.07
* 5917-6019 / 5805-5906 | 1.01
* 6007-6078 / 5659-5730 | 1.04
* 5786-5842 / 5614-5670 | 1.03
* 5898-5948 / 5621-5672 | 1.01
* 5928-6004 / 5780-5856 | 0.98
